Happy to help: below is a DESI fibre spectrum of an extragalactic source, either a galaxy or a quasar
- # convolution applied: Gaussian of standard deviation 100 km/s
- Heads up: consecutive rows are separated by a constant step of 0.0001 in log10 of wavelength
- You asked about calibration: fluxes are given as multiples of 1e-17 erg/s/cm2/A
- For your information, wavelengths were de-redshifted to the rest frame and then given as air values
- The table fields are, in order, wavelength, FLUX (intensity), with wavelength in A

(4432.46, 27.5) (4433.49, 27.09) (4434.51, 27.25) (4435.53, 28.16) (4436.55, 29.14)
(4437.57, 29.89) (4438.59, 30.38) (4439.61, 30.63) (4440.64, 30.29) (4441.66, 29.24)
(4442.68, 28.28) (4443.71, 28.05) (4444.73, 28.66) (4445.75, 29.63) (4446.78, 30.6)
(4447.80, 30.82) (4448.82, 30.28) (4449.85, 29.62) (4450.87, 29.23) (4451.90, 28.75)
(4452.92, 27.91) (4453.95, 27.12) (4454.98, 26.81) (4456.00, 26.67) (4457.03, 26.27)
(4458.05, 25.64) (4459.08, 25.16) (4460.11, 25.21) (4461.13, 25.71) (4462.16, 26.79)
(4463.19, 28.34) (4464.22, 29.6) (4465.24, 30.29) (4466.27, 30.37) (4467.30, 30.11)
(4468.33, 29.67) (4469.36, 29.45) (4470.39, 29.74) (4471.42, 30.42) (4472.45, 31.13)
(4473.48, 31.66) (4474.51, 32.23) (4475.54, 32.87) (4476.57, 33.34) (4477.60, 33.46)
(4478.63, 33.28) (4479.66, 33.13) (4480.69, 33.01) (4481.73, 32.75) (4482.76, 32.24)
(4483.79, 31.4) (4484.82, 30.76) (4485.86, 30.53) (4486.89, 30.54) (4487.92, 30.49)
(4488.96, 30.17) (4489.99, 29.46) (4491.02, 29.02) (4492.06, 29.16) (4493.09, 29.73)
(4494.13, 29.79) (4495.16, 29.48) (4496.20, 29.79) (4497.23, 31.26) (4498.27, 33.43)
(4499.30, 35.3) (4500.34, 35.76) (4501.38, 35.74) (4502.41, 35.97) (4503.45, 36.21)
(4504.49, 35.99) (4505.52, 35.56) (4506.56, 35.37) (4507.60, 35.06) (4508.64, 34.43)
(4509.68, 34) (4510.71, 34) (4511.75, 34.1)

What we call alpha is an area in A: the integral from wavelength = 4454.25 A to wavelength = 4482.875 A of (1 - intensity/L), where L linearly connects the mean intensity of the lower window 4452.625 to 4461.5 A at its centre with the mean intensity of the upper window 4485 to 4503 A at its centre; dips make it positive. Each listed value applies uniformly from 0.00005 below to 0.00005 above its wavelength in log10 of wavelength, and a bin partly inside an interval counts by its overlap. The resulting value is -1.9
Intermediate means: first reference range 26.2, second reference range 31.5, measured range 29.8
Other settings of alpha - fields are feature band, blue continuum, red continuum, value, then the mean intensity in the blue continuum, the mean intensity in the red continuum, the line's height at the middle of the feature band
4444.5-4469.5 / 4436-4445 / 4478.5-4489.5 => 1.6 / 29.4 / 31.6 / 30.2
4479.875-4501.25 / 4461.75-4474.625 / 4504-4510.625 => 1.0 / 29.9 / 35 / 32.9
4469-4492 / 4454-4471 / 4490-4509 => -0.8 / 27.9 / 33.1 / 30.4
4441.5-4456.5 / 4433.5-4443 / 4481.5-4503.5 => 0.5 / 29.2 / 31.7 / 29.7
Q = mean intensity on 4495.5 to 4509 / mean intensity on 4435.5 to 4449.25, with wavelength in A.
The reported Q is 1.2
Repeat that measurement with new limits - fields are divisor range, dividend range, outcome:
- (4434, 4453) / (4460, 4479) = 1.03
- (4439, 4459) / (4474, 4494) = 1.10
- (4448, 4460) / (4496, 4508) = 1.26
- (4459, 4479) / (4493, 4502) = 1.08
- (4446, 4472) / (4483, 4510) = 1.14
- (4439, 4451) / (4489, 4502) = 1.06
